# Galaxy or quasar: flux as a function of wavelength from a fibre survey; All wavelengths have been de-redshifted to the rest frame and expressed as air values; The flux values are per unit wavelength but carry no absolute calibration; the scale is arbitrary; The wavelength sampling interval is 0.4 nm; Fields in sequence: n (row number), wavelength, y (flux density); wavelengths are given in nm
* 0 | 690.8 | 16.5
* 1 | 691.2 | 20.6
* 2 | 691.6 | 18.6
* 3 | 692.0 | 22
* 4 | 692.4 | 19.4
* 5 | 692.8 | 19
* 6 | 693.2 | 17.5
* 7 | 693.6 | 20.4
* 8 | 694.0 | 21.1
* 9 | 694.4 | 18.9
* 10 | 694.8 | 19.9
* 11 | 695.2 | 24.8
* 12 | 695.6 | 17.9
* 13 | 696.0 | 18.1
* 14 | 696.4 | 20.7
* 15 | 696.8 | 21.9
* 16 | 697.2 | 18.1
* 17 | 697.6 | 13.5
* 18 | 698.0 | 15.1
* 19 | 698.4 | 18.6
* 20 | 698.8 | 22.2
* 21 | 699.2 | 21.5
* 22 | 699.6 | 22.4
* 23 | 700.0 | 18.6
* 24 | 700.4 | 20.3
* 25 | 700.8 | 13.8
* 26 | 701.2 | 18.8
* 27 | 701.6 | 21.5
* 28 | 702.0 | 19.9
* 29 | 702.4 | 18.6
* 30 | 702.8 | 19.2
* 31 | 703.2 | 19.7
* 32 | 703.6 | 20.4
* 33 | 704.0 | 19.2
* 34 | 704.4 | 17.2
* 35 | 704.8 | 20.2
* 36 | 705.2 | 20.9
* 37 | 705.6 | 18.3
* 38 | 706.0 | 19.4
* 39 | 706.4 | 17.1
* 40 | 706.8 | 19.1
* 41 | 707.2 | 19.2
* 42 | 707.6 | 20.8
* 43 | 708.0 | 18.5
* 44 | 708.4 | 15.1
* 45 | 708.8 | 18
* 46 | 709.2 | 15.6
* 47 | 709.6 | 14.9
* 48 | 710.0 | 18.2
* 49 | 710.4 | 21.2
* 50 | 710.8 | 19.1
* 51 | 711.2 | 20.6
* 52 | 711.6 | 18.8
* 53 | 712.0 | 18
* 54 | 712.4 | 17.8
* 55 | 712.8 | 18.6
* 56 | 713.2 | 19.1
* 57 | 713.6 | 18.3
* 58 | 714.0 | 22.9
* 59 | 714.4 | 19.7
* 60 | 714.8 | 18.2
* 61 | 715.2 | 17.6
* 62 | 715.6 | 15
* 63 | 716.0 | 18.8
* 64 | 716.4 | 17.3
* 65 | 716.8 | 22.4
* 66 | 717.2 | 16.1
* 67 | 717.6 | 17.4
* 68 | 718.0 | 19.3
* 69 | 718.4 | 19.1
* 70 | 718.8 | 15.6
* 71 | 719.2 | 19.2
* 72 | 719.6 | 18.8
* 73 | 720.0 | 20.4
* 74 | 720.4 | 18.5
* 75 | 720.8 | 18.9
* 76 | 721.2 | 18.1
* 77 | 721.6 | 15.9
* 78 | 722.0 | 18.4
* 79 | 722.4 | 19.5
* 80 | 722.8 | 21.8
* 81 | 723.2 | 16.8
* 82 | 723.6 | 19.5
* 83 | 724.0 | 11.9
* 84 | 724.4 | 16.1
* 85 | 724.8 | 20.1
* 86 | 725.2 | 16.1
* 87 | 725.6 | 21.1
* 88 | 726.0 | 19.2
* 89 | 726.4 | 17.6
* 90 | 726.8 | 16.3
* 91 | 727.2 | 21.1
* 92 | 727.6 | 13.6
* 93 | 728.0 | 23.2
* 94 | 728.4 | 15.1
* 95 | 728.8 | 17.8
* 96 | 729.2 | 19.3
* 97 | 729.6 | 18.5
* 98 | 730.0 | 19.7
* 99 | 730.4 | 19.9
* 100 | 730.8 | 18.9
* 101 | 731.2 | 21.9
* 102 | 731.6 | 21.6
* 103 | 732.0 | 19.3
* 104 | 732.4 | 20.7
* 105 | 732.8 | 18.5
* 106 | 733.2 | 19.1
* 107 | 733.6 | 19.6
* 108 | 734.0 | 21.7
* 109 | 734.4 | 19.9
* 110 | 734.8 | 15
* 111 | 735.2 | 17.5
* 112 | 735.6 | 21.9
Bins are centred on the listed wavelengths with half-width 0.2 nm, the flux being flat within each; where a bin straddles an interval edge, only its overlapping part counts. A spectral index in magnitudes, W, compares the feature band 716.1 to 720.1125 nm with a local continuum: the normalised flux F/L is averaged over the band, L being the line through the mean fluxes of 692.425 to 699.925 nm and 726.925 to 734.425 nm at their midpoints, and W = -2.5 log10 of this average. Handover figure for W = 0.05 mag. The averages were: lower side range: 19.5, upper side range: 19.4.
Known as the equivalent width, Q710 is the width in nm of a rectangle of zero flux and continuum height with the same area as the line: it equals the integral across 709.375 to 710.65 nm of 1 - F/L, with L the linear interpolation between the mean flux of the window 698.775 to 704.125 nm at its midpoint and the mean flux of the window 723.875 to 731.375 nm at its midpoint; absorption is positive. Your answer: 0.07 nm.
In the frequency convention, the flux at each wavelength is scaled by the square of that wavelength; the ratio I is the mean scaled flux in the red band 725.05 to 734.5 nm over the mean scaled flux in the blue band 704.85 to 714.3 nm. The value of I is 1.08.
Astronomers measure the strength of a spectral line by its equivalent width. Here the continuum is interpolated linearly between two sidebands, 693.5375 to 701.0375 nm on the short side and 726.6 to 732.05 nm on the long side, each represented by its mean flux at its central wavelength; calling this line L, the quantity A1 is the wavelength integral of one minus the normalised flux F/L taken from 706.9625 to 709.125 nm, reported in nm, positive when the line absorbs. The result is 0.12 nm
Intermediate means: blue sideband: 19.3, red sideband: 19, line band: 18.2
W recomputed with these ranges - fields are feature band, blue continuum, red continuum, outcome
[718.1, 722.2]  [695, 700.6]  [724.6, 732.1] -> 0.05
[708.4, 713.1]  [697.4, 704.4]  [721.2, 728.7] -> 0.02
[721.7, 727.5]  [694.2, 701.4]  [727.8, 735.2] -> 0.07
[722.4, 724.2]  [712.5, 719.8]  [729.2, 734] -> 0.08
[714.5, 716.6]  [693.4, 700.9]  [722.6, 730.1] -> 0.07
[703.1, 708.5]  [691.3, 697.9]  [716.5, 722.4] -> 0.00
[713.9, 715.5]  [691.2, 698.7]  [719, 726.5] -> -0.03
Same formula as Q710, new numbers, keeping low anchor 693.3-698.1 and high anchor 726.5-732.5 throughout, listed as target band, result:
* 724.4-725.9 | 0.03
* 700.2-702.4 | 0.04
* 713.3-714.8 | -0.06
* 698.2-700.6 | -0.17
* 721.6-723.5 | 0.03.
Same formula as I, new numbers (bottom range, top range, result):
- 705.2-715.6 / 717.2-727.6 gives 1.01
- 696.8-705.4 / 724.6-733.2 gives 1.08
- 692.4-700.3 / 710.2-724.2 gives 1.01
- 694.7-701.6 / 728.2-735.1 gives 1.09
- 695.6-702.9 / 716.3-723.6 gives 1.04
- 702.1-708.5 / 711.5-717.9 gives 1.00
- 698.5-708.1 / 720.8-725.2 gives 0.97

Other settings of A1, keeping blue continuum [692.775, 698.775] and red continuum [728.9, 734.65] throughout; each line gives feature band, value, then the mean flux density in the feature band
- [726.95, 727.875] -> 0.092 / 17.8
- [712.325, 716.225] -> 0.173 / 18.6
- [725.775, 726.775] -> 0.082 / 18.1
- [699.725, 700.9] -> 0.062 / 18.2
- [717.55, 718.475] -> 0.039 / 18.7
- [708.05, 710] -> 0.306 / 16.3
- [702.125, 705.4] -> -0.026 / 19.4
